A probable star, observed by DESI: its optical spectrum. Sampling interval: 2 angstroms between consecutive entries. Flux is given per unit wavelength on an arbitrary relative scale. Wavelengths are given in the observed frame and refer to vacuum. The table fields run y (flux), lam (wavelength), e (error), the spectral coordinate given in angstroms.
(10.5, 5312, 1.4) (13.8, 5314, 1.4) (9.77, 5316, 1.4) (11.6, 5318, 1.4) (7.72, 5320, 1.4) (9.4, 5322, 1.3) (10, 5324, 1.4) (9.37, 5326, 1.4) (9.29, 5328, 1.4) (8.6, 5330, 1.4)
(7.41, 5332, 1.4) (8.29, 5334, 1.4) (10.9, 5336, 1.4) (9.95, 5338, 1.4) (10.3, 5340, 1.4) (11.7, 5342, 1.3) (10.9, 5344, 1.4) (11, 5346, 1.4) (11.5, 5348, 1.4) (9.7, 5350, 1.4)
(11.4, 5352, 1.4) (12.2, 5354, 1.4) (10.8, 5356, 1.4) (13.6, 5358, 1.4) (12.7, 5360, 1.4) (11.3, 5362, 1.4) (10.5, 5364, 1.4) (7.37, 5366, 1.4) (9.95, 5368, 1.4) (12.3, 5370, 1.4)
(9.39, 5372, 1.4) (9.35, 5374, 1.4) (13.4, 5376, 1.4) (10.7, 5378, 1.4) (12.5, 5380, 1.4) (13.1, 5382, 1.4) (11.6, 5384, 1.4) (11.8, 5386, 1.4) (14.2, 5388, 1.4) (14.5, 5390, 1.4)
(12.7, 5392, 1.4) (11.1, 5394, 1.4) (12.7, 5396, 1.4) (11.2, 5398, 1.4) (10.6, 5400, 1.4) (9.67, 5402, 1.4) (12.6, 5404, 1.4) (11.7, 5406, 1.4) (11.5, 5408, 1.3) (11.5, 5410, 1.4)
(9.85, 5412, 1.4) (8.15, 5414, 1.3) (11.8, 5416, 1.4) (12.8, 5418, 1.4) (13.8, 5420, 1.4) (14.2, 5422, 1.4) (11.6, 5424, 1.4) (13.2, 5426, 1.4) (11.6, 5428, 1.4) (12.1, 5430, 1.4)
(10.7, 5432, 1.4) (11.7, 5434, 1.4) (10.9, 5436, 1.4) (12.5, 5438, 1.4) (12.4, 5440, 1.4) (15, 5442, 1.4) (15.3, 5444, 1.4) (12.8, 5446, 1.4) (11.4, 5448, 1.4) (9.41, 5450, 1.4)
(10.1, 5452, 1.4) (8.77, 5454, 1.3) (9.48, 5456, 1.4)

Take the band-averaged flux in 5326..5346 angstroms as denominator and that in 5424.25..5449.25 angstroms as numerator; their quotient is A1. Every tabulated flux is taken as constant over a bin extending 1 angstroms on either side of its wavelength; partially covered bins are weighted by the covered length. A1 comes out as 1.3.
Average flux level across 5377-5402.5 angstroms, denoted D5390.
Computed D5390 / 12.1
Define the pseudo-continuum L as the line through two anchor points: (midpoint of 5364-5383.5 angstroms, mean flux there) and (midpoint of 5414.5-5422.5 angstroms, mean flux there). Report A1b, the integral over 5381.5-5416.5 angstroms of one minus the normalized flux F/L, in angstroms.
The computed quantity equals 0.7 angstroms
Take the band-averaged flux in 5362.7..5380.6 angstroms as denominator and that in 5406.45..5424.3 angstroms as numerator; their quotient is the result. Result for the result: 1.11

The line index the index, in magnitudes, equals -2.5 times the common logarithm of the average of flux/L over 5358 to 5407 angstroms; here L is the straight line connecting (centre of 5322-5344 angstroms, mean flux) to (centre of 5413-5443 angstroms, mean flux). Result -0.06 mag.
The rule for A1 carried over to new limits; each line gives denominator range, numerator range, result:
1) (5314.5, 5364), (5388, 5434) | 1.14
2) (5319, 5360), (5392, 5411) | 1.12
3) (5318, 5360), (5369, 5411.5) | 1.15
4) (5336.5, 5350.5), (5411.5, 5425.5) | 1.10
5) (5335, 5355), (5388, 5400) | 1.13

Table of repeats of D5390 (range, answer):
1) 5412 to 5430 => 12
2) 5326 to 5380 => 10.6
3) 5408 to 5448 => 12.2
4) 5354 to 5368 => 11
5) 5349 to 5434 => 11.6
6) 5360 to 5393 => 11.6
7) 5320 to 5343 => 9.48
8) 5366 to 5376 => 10.3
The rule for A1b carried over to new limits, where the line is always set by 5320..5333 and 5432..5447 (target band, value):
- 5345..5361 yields -2.9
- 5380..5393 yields -2.3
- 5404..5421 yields 0.6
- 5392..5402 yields 0.0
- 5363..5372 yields 0.3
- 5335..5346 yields -1.6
